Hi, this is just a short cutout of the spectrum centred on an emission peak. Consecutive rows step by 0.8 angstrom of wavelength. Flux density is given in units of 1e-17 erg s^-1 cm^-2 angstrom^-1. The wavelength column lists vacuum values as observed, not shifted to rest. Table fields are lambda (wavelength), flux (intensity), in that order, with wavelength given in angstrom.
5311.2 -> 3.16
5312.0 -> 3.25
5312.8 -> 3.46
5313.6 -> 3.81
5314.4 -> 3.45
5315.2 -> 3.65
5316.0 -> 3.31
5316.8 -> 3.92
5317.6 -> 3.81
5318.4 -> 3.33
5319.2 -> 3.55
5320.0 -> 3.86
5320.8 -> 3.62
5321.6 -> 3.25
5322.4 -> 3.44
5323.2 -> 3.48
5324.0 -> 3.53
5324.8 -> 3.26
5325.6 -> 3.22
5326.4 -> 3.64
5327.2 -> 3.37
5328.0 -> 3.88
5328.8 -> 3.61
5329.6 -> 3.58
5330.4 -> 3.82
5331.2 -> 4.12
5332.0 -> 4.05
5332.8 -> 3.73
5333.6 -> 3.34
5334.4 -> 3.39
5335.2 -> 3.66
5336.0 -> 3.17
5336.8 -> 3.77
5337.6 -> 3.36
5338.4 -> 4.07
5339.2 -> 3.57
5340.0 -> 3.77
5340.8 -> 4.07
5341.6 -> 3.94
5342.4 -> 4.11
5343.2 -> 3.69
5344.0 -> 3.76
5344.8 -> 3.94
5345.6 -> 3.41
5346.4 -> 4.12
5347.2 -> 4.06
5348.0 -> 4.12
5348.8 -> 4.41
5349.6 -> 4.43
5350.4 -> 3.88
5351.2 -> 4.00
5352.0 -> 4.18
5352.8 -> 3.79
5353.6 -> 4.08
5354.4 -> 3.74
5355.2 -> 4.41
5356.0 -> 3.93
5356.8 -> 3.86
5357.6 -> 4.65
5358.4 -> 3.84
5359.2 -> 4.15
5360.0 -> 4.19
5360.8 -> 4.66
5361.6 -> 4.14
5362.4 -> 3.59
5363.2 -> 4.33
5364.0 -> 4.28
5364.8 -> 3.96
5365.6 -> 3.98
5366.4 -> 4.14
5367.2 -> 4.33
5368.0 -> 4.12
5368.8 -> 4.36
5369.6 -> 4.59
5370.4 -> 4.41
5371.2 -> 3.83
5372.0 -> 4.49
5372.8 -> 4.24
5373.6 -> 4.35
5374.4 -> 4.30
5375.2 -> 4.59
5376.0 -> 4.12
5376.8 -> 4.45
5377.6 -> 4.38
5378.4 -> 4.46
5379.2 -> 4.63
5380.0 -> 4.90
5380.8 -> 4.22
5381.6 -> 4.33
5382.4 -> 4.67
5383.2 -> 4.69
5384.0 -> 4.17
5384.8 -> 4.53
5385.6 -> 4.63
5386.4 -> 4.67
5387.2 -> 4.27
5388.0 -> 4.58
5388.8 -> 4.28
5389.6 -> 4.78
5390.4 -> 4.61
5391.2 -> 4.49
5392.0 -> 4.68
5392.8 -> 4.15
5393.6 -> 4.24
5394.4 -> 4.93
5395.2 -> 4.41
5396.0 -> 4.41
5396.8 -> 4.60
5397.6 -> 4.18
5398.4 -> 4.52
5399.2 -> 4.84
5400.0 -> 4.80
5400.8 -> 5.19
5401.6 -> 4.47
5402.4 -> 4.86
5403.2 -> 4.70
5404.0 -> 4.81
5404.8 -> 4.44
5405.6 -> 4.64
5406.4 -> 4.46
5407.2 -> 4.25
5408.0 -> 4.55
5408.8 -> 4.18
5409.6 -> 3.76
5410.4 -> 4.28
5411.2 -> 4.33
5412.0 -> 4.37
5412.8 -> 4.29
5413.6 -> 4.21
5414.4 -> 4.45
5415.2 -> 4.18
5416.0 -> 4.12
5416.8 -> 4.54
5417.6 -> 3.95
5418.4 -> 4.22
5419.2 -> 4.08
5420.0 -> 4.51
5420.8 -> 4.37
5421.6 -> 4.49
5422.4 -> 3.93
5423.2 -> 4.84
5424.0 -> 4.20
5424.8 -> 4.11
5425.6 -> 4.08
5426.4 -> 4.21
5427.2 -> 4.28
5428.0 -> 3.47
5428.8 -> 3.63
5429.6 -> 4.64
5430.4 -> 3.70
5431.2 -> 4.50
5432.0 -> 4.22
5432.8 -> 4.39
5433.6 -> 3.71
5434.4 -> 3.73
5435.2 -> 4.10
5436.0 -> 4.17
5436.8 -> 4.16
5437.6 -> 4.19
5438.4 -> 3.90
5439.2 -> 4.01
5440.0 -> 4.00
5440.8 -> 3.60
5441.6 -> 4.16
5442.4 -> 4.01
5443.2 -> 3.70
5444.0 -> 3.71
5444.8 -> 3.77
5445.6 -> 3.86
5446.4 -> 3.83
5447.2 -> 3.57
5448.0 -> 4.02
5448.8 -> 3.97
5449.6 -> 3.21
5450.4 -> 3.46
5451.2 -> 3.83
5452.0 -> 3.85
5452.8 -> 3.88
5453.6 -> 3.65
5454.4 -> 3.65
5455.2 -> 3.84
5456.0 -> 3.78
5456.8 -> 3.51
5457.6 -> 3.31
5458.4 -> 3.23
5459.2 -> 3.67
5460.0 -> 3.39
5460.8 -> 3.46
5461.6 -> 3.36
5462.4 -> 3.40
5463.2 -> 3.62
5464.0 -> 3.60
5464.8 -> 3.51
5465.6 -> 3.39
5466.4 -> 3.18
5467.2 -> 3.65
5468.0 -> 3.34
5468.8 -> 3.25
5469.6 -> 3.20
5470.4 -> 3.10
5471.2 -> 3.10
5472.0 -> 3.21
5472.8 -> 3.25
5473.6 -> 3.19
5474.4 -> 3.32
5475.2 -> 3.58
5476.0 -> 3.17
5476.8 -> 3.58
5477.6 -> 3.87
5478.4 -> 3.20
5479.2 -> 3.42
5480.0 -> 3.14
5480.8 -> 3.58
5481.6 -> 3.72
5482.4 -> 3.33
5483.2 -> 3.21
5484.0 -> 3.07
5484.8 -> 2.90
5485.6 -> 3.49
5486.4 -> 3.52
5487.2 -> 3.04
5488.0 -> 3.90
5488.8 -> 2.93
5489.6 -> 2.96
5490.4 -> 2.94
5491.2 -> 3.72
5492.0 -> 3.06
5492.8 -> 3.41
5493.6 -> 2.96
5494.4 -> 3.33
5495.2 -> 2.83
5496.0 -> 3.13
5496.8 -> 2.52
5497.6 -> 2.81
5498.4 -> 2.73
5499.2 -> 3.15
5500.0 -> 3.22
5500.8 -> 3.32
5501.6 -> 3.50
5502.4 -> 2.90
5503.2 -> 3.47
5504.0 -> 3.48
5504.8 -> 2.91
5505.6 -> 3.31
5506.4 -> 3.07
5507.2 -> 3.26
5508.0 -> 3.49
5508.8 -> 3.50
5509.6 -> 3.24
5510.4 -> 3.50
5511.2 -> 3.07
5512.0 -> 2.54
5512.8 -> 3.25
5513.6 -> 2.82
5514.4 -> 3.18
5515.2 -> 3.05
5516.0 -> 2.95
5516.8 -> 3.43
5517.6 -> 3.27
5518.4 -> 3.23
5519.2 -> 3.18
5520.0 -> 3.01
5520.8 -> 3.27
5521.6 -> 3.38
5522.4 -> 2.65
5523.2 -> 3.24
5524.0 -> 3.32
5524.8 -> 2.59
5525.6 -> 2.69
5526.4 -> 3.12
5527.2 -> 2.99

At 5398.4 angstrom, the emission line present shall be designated C III]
